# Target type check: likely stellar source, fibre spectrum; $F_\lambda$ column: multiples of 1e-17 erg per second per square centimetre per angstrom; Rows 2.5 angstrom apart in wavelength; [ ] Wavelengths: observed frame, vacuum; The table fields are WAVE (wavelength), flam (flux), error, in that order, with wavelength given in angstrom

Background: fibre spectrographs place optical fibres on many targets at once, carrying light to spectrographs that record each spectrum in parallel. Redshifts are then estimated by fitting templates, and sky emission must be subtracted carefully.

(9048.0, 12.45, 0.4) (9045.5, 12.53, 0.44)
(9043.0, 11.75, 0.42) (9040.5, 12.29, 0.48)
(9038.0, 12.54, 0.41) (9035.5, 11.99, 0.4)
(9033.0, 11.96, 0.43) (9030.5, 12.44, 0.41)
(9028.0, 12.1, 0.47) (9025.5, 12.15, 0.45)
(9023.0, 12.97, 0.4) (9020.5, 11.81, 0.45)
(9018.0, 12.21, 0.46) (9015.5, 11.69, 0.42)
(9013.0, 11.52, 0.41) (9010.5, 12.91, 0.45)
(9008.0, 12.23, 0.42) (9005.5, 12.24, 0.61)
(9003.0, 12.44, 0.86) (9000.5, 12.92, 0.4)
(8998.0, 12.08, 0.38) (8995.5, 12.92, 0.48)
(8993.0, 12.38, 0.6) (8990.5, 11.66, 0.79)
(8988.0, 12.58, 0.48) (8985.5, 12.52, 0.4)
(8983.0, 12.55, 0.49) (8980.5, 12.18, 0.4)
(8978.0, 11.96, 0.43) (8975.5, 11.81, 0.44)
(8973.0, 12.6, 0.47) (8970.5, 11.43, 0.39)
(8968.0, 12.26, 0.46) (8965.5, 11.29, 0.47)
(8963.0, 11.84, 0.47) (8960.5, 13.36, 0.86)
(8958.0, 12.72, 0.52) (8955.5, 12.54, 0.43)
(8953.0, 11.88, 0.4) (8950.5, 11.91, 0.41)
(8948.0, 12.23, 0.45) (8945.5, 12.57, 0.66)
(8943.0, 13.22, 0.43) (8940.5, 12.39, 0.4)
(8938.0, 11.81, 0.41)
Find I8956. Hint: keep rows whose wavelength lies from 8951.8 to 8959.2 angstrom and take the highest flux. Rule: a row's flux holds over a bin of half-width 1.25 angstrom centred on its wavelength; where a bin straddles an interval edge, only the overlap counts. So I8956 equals 12.72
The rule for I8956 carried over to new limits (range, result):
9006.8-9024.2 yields 12.97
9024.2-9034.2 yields 12.44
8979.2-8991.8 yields 12.58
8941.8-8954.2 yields 13.22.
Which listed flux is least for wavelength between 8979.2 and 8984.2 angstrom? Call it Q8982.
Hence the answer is 12.18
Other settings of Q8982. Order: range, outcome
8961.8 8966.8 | 11.29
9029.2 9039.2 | 11.96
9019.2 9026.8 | 11.81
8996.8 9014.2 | 11.52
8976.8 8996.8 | 11.66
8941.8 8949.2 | 12.23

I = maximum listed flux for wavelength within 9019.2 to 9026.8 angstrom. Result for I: 12.97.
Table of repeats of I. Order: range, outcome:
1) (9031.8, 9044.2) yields 12.54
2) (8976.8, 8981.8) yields 12.18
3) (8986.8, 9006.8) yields 12.92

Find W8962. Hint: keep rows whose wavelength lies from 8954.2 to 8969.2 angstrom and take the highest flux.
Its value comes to 13.36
